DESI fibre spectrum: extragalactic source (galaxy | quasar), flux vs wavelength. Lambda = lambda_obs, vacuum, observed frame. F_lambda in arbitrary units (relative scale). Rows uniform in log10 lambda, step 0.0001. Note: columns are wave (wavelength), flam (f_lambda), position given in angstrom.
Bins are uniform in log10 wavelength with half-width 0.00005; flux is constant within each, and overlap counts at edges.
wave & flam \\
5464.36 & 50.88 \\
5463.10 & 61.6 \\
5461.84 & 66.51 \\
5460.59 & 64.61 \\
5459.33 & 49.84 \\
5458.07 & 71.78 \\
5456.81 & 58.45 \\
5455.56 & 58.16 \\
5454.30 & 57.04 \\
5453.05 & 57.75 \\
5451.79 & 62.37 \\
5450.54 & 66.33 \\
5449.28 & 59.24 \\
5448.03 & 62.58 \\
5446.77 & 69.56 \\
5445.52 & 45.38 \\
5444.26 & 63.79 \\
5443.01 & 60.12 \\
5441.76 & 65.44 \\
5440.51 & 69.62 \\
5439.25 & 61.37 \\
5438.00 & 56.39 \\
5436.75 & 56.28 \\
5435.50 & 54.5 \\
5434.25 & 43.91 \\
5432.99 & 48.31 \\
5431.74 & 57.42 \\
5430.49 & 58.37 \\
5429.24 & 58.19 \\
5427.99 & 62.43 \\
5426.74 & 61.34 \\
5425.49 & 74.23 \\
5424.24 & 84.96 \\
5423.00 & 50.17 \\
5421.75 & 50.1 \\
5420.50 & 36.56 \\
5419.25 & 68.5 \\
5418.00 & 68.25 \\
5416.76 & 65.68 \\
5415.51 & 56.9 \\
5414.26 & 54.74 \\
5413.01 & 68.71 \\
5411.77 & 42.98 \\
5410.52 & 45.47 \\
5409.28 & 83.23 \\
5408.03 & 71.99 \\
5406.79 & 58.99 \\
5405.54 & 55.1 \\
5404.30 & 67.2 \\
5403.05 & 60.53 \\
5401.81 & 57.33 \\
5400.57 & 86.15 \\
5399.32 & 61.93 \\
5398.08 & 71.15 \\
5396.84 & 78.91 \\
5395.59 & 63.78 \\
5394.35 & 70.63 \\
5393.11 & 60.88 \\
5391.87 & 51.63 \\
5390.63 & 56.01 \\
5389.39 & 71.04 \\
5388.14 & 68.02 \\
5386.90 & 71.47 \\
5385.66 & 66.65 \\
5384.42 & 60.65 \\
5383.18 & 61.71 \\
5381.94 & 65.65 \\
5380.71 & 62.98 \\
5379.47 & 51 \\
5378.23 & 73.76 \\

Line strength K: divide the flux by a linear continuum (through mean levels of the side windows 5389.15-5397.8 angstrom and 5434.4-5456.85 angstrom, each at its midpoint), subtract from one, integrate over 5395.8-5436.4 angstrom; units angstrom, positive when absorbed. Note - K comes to 0.9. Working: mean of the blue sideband 64.7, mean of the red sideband 60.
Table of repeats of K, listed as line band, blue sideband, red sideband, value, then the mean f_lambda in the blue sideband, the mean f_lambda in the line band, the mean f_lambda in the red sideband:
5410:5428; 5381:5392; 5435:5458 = 0.8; 64.2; 59.4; 60.6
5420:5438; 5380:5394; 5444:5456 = 1.2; 63.4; 57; 60.1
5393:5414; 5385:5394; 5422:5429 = -0.2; 63.8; 64.9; 65.3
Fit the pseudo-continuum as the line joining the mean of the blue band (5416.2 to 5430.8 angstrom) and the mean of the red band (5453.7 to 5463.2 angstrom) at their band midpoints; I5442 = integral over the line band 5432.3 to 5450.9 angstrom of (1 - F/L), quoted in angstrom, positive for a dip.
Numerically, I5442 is 0.8 angstrom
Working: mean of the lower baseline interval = 61.6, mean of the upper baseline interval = 61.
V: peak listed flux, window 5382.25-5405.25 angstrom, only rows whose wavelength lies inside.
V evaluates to 86.15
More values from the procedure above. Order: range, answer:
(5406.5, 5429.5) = 84.96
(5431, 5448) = 69.62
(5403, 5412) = 83.23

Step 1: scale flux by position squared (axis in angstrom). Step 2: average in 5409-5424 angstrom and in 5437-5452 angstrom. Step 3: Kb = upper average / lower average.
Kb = 1.1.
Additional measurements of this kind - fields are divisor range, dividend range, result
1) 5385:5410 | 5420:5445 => 0.89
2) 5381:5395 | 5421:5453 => 0.95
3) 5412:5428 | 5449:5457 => 0.99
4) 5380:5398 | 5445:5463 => 0.96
